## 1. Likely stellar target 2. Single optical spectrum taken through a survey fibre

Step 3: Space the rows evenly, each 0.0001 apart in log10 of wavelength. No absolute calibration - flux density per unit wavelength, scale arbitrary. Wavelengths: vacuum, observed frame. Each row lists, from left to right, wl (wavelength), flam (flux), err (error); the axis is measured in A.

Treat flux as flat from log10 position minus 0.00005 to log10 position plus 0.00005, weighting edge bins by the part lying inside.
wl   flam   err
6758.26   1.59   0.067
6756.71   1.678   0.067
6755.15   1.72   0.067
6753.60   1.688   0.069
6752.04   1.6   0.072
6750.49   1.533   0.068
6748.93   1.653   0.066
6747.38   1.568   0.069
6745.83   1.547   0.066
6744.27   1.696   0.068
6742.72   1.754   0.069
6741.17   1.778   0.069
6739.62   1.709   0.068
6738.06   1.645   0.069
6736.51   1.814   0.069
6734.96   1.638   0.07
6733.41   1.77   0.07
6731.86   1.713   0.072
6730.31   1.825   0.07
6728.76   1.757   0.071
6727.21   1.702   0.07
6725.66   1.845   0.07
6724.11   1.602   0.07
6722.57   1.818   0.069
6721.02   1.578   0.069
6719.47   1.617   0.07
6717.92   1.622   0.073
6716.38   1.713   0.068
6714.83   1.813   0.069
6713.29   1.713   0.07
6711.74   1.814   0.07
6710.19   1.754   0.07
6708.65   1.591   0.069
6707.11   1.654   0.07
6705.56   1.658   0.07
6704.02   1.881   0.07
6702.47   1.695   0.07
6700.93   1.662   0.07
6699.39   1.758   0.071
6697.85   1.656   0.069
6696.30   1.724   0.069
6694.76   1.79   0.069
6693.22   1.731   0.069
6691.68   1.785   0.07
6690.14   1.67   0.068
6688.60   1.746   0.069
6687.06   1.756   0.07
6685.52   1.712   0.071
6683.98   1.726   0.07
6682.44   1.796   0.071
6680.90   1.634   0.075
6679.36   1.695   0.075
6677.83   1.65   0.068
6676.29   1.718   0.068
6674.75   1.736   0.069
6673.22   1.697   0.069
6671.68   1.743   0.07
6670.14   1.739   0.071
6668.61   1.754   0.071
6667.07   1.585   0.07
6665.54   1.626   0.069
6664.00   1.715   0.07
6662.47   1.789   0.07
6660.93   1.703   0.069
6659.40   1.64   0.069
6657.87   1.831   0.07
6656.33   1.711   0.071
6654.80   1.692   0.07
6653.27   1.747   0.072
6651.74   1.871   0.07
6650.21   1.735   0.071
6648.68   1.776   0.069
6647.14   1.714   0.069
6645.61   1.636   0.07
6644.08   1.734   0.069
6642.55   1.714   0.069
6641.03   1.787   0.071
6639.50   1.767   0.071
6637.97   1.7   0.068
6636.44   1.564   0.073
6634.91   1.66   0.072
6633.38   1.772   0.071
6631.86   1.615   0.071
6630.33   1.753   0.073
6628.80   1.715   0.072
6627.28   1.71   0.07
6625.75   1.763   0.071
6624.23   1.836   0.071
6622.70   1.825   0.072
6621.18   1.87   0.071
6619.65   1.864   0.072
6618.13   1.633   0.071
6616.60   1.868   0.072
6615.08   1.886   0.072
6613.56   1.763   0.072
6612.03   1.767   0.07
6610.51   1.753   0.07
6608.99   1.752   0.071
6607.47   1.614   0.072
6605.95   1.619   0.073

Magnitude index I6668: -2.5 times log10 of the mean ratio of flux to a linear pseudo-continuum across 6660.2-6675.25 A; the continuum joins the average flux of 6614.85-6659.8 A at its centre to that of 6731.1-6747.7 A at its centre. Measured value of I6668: 0.01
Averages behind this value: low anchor 1.75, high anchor 1.7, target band 1.71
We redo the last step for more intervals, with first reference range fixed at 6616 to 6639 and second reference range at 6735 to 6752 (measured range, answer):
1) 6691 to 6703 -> -0.02 mag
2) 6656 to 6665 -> -0.01 mag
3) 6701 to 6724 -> -0.01 mag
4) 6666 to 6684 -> 0.00 mag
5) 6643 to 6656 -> -0.01 mag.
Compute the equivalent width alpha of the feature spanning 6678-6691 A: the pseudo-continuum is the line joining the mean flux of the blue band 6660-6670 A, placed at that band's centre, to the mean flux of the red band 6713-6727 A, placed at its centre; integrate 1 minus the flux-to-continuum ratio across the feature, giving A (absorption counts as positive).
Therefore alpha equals -0.1 A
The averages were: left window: 1.7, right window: 1.7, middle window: 1.71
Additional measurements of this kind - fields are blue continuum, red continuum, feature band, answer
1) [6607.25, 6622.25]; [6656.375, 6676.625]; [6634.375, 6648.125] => 0.4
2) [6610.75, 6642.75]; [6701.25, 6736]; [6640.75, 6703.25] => 0.5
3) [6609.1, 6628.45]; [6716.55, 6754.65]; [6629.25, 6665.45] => 0.9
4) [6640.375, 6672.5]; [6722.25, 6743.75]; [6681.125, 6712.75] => 0.1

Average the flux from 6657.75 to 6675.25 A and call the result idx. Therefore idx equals 1.71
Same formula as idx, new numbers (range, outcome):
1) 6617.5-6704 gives 1.73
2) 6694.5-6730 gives 1.71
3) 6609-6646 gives 1.75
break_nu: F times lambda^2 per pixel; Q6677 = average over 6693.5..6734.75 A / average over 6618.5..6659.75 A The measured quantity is 1.01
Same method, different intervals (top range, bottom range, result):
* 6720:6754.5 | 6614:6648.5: 1.00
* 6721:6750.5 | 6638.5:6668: 1.01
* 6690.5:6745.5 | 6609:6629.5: 0.99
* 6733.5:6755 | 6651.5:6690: 0.99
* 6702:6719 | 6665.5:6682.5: 1.02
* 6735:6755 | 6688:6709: 0.98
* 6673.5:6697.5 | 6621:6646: 1.01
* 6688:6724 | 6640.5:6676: 1.01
